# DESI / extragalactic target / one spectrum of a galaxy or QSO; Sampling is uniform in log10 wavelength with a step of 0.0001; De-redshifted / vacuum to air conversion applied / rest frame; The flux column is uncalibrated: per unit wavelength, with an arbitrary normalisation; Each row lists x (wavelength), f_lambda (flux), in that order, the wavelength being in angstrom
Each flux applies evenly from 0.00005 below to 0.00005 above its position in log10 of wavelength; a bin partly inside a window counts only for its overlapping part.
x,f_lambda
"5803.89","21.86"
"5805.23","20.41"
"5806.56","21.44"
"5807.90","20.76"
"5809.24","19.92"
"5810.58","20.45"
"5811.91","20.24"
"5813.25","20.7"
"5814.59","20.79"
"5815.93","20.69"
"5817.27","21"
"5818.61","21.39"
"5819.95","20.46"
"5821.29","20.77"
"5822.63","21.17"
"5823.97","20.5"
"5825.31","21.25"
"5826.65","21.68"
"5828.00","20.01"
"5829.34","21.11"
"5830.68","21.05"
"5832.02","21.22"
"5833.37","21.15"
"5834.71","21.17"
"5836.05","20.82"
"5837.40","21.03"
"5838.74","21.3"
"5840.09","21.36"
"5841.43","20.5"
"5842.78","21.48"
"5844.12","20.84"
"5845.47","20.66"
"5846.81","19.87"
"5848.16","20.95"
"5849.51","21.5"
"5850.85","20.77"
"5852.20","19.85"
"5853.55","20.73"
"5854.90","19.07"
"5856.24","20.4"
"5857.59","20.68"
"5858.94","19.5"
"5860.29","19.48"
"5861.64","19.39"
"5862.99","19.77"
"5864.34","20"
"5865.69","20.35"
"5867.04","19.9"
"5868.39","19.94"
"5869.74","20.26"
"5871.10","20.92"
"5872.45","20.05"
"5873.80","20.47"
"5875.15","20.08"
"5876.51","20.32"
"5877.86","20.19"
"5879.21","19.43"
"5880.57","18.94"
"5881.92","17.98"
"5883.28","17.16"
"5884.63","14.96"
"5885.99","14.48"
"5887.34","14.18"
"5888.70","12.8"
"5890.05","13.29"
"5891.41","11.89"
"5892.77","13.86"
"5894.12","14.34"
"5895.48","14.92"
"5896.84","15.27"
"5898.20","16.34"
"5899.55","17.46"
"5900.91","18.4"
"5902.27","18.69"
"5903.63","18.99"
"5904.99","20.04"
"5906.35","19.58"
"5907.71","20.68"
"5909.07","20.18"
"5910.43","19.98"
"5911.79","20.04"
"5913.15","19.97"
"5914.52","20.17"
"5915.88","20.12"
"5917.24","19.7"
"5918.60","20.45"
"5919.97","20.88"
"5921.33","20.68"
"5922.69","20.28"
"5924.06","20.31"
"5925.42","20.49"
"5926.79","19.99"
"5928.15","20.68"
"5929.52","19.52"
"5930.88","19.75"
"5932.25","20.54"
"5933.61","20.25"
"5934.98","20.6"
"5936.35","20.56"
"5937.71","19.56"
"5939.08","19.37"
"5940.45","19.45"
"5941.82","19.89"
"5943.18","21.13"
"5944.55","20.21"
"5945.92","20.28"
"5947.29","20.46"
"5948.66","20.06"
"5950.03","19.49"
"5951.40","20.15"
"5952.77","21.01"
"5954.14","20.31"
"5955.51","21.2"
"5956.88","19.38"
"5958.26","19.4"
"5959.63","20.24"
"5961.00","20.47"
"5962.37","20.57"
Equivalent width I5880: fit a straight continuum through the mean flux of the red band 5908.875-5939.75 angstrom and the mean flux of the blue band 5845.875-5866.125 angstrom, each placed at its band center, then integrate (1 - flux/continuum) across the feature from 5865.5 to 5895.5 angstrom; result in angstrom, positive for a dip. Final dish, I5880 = 4.1 angstrom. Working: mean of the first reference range 20.2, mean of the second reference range 20.2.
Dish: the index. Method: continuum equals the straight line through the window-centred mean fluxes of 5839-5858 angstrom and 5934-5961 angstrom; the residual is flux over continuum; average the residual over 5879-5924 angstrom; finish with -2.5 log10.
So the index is 0.15 mag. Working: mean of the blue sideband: 20.6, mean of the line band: 17.8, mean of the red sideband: 20.2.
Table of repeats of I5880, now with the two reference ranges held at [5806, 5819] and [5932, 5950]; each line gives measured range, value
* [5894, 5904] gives 1.7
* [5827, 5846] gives -0.4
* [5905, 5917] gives 0.1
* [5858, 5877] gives 0.4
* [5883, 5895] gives 3.7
